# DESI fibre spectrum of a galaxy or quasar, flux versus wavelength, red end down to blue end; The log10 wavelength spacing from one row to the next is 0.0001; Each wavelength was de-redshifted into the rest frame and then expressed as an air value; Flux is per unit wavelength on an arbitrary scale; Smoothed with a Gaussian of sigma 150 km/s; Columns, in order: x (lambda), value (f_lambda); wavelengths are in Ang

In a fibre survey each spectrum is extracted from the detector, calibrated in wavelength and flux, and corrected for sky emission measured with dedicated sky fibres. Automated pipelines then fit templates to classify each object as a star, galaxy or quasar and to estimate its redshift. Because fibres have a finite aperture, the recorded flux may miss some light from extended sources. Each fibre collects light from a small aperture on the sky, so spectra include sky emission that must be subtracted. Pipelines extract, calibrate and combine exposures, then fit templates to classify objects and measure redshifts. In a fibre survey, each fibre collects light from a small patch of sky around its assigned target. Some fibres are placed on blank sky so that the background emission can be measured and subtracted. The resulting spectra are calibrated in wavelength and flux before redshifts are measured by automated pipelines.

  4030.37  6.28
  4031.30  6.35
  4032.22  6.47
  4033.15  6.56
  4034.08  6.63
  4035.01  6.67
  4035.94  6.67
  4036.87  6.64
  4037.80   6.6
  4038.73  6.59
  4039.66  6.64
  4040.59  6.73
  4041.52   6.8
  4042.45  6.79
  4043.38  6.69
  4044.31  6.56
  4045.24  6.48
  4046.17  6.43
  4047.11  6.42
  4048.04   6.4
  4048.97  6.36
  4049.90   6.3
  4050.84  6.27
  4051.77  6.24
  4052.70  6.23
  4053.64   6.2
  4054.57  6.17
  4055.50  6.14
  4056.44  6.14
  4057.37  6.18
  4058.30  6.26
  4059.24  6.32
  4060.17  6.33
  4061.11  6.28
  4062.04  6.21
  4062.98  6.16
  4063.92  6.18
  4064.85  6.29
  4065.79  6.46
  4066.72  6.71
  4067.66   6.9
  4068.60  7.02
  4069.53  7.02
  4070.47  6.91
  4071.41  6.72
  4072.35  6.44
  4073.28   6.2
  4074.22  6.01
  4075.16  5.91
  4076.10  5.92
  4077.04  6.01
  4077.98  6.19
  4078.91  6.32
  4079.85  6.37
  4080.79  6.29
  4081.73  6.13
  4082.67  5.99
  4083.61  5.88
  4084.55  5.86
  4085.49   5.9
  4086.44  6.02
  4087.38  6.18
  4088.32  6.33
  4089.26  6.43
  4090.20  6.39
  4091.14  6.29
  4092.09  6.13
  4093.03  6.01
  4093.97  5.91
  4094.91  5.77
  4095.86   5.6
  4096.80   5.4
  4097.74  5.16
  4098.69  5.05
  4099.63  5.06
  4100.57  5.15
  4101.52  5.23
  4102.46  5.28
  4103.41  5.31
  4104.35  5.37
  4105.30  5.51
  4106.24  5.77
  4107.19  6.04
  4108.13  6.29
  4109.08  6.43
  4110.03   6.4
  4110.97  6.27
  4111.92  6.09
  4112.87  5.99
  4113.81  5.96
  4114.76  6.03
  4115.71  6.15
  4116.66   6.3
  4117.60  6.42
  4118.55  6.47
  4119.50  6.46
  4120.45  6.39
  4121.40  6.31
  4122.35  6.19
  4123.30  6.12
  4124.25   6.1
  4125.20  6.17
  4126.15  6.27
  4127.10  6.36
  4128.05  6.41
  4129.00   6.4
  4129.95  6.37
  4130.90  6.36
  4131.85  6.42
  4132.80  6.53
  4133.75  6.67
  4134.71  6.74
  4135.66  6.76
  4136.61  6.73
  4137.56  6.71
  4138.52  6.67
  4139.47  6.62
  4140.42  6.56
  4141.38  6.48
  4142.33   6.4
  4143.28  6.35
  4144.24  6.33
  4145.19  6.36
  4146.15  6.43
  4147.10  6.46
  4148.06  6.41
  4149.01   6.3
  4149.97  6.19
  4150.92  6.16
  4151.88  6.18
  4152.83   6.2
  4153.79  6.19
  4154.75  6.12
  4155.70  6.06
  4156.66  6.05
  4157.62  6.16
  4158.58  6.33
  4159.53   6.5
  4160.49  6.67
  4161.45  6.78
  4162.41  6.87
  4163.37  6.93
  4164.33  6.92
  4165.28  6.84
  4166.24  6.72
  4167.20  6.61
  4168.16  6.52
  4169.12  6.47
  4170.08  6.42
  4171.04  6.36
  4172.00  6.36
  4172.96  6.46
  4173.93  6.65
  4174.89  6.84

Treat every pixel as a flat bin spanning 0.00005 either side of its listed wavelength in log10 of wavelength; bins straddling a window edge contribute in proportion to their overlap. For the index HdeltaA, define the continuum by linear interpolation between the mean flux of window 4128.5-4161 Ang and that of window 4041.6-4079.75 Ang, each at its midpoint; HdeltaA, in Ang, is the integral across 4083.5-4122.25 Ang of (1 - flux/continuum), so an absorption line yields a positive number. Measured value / 2.8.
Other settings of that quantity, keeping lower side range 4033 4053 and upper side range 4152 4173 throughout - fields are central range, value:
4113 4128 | 0.6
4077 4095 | 1.1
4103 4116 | 1.1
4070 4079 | 0.4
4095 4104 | 1.7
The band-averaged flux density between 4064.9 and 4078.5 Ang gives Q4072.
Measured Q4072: 6.45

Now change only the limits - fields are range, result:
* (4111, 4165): 6.39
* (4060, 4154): 6.2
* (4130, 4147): 6.53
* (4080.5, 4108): 5.78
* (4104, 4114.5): 6.02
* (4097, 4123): 5.89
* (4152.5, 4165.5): 6.47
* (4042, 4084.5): 6.34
